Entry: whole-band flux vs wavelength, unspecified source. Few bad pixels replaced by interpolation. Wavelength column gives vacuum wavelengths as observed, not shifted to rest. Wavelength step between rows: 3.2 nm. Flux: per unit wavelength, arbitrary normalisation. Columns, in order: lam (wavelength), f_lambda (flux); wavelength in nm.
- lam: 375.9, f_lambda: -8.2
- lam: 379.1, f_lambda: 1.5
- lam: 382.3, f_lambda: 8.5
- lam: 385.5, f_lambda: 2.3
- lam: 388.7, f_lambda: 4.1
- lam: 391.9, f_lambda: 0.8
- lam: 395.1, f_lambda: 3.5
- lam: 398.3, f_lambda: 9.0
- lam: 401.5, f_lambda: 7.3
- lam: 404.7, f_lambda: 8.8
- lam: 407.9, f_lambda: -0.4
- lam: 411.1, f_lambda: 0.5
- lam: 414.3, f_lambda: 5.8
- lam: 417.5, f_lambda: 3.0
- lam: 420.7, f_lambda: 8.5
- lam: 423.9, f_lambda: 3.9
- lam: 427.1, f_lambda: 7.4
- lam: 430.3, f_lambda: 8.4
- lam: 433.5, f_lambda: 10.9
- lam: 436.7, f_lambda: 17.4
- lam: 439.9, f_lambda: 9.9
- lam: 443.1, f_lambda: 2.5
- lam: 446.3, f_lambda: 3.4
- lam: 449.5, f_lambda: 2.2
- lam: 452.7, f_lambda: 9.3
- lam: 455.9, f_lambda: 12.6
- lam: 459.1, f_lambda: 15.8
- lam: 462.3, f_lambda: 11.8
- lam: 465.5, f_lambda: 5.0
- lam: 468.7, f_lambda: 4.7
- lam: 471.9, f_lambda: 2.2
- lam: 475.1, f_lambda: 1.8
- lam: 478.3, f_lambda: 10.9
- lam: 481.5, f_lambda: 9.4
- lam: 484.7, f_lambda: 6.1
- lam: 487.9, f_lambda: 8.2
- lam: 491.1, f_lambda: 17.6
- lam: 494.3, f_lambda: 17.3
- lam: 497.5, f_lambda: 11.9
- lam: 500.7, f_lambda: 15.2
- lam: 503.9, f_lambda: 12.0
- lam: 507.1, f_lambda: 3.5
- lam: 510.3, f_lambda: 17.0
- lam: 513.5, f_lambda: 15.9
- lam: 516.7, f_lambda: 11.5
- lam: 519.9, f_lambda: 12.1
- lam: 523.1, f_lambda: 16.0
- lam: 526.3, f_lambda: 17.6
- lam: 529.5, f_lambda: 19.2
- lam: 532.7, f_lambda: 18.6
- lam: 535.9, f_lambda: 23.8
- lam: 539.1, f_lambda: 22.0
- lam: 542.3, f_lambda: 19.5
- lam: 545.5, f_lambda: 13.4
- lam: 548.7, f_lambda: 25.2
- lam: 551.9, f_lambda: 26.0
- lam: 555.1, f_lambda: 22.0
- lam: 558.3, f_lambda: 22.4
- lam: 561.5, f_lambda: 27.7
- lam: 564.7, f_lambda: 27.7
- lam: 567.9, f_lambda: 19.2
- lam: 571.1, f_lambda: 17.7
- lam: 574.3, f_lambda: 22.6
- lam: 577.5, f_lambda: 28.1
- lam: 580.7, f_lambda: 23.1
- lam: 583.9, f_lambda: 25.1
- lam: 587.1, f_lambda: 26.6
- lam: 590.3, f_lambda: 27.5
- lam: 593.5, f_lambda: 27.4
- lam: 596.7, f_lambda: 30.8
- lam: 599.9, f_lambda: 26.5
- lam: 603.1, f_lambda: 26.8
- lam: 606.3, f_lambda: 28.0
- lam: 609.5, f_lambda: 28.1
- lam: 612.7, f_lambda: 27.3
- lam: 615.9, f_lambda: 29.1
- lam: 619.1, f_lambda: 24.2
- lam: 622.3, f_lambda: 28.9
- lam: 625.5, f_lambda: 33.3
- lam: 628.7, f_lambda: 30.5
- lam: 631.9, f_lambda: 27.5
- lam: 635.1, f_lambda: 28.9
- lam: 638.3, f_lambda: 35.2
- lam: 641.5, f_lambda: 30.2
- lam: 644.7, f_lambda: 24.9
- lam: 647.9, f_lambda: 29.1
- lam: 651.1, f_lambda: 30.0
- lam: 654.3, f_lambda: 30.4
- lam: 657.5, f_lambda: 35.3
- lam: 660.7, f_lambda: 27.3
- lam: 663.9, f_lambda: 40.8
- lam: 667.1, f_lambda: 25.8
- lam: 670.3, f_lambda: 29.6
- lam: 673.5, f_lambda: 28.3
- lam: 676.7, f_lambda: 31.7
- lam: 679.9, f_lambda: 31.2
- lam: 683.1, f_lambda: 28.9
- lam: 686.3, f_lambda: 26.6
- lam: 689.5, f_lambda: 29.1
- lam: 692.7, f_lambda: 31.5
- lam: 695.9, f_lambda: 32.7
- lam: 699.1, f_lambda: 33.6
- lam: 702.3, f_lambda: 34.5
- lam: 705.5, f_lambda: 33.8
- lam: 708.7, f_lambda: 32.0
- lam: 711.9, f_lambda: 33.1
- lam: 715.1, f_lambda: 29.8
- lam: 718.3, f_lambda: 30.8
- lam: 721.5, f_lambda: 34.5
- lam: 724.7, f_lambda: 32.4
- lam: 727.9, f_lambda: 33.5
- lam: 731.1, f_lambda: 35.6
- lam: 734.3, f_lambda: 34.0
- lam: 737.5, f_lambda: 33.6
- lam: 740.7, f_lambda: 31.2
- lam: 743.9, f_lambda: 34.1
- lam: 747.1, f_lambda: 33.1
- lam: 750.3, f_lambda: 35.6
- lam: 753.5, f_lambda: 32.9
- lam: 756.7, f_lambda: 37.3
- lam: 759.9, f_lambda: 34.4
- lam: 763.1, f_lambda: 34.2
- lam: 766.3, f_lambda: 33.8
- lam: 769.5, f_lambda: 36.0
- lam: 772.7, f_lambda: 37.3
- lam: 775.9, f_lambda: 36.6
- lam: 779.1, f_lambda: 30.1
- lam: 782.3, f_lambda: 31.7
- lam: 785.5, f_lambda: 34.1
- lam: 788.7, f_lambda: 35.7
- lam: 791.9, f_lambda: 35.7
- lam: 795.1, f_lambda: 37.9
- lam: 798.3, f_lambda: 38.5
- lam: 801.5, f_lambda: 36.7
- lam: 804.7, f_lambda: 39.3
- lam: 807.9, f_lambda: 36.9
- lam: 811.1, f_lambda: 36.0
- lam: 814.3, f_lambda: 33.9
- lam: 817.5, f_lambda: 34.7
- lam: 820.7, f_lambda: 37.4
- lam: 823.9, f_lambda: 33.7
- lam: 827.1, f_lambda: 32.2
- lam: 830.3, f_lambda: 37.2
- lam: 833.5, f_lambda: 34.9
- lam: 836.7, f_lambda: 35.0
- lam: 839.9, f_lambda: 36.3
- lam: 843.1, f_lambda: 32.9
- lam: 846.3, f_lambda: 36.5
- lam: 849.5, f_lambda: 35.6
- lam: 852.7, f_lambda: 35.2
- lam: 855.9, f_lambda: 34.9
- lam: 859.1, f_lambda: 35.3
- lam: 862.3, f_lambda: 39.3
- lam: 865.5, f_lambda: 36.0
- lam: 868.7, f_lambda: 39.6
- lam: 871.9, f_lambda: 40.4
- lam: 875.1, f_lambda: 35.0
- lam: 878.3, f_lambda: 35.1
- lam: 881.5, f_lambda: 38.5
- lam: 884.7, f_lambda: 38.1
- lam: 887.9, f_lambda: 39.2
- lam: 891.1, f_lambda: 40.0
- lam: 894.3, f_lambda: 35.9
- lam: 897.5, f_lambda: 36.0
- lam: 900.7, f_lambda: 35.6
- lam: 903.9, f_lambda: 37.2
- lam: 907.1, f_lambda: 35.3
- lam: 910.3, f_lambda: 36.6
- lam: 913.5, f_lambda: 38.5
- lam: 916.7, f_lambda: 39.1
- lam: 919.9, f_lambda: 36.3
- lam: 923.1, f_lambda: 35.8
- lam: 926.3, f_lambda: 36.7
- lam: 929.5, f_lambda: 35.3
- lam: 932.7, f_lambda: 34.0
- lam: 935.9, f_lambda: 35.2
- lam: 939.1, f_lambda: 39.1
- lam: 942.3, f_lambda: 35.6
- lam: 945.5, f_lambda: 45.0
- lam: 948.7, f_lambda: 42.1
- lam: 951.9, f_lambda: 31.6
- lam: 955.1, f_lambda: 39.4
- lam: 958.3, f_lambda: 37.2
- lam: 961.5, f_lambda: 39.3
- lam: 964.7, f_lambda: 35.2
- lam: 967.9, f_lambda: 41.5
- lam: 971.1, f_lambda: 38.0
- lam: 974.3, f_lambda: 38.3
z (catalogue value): 0.32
